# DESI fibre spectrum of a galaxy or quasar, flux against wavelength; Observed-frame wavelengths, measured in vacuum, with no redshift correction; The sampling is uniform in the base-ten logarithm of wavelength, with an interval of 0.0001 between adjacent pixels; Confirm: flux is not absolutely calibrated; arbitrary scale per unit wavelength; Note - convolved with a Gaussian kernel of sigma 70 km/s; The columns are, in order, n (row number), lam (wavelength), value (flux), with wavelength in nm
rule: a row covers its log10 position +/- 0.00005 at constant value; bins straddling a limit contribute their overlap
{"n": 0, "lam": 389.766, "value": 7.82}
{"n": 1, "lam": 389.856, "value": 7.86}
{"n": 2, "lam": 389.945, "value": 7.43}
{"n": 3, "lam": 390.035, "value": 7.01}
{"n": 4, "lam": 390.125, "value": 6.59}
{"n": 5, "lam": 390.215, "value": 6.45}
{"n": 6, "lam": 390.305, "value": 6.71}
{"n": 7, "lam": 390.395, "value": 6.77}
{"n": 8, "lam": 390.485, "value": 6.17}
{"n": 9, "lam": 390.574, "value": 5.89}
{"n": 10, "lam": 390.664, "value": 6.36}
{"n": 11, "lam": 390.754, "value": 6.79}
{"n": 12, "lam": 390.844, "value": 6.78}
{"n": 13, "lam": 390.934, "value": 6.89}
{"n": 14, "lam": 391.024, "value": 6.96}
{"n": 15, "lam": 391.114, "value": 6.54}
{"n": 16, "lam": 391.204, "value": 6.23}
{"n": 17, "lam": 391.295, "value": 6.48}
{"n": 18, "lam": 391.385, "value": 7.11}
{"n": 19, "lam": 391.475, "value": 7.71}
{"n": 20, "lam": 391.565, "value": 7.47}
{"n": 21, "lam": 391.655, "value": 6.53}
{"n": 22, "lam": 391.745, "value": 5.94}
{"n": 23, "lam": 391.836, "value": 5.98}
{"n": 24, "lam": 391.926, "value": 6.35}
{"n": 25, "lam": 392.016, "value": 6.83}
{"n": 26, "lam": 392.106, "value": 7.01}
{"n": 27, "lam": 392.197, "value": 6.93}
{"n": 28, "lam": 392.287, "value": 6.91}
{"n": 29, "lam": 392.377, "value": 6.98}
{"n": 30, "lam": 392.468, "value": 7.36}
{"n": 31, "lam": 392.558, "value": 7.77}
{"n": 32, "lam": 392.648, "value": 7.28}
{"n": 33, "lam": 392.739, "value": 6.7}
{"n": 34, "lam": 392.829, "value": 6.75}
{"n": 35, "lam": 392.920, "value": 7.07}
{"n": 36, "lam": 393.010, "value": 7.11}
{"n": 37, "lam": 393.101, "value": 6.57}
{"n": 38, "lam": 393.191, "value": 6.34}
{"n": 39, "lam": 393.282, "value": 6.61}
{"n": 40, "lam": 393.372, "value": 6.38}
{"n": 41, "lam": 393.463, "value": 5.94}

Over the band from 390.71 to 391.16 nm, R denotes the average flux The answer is 6.79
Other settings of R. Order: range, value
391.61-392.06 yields 6.32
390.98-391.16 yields 6.75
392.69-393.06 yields 6.89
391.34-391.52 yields 7.42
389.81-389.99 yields 7.66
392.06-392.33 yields 6.95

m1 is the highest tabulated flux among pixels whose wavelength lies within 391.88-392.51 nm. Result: 7.36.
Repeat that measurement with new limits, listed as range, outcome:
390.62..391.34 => 6.96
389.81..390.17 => 7.86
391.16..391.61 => 7.71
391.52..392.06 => 7.47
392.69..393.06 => 7.11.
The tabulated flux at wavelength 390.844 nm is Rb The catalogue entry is 6.78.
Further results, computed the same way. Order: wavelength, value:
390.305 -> 6.71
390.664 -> 6.36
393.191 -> 6.34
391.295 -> 6.48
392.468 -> 7.36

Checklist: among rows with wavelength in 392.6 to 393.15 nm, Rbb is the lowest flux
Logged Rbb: 6.57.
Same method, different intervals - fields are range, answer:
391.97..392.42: 6.83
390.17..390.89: 5.89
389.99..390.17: 6.59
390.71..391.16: 6.54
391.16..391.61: 6.23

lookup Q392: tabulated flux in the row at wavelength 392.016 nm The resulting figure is 6.83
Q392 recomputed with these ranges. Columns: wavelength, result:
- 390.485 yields 6.17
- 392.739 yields 6.7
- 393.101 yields 6.57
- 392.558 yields 7.77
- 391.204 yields 6.23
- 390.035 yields 7.01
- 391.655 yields 6.53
